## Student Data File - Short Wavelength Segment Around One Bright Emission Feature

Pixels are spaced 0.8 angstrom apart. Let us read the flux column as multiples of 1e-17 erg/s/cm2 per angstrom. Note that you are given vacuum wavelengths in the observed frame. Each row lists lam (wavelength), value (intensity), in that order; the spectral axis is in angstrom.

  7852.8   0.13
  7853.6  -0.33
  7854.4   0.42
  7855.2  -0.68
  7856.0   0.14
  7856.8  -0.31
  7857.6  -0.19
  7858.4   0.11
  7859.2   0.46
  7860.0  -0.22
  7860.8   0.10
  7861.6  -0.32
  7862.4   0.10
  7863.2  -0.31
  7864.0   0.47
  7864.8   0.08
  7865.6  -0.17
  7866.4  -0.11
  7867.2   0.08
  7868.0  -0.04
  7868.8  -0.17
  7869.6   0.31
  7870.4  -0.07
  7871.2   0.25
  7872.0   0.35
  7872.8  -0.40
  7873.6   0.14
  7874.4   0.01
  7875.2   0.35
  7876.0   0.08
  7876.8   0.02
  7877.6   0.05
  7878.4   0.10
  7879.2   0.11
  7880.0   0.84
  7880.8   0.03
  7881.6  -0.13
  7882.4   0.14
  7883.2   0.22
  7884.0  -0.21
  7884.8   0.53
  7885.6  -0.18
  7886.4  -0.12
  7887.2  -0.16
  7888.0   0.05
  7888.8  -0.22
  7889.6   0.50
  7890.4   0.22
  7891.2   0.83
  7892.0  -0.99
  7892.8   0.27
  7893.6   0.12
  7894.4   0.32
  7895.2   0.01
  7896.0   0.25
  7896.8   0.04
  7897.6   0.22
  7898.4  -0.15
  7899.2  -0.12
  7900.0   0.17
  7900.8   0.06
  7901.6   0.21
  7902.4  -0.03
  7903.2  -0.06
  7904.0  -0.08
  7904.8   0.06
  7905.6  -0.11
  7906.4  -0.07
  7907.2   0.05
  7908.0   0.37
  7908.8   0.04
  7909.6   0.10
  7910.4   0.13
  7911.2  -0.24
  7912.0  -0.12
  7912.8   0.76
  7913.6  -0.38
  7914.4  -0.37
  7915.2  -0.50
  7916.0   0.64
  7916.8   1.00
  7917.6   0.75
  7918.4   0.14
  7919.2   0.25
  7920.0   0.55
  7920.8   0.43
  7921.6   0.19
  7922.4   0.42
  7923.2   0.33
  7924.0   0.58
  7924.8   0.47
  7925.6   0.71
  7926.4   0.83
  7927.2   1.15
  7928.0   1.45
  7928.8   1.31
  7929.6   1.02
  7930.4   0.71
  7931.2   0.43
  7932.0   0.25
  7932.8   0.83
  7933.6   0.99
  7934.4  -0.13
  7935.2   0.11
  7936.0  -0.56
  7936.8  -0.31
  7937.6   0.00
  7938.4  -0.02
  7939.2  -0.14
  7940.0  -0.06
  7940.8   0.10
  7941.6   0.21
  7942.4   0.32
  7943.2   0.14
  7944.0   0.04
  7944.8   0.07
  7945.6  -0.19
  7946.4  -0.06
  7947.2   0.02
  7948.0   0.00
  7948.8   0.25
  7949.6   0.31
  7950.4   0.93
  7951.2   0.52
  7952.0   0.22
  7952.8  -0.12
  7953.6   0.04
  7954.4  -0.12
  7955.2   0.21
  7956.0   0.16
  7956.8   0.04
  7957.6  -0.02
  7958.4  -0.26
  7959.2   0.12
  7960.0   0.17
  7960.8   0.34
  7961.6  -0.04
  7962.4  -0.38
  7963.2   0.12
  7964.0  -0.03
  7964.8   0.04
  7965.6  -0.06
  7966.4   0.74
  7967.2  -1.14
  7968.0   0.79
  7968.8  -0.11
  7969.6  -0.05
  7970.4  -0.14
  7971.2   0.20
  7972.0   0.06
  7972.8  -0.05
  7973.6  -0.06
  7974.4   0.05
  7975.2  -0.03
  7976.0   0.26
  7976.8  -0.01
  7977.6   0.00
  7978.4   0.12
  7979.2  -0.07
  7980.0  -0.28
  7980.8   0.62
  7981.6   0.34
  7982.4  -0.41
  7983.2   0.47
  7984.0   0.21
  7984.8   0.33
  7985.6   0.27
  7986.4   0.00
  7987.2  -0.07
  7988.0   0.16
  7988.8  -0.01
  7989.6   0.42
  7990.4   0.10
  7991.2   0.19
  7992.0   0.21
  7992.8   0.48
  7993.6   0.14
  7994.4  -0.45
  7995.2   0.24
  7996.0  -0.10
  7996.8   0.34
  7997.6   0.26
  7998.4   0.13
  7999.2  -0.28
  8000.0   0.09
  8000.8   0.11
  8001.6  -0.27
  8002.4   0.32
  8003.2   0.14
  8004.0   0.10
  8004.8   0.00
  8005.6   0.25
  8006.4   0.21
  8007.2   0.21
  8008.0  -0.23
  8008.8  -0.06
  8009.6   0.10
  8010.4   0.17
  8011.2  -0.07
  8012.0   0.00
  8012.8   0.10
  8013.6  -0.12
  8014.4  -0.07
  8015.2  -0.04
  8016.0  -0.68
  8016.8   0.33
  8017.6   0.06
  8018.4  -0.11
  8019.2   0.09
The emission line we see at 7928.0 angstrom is [O II]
